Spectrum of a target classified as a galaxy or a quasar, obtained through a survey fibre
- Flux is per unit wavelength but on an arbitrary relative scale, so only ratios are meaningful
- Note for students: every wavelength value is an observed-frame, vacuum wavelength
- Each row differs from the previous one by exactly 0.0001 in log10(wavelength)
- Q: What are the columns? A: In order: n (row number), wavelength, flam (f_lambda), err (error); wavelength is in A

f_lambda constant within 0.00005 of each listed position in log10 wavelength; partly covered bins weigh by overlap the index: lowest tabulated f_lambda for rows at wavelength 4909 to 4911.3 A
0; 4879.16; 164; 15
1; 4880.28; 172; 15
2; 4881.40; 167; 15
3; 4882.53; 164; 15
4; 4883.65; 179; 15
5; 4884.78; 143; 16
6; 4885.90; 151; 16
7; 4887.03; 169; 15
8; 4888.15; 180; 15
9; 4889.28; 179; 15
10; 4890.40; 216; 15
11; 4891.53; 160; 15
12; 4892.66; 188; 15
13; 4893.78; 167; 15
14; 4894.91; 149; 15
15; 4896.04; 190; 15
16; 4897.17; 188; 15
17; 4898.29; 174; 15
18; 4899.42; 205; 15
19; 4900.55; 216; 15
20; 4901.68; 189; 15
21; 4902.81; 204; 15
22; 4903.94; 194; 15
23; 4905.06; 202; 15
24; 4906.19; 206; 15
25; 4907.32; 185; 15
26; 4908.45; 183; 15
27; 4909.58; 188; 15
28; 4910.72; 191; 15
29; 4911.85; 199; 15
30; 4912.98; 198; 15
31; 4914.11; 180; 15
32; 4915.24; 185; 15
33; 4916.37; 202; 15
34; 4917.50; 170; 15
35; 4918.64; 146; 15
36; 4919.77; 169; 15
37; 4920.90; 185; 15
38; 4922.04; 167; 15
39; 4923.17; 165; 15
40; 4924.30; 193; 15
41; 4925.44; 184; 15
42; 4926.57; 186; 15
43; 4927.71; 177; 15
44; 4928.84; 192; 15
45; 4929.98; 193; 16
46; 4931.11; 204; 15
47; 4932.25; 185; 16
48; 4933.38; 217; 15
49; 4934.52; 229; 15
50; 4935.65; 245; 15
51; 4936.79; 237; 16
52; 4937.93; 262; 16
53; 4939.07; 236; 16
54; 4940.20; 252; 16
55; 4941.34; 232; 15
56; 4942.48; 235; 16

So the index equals 188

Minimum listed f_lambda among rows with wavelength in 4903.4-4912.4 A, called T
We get 183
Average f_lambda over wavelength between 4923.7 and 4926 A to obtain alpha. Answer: 188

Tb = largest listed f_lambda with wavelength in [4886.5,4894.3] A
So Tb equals 216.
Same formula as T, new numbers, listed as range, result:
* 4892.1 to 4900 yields 149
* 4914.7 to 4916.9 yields 185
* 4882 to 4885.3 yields 143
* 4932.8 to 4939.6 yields 217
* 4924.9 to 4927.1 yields 184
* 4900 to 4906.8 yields 189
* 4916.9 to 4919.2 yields 146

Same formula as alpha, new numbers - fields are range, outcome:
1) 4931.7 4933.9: 201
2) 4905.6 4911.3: 190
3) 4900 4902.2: 203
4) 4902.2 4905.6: 200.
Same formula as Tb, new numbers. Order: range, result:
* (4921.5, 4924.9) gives 193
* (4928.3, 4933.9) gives 217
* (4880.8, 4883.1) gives 167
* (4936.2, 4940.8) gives 262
